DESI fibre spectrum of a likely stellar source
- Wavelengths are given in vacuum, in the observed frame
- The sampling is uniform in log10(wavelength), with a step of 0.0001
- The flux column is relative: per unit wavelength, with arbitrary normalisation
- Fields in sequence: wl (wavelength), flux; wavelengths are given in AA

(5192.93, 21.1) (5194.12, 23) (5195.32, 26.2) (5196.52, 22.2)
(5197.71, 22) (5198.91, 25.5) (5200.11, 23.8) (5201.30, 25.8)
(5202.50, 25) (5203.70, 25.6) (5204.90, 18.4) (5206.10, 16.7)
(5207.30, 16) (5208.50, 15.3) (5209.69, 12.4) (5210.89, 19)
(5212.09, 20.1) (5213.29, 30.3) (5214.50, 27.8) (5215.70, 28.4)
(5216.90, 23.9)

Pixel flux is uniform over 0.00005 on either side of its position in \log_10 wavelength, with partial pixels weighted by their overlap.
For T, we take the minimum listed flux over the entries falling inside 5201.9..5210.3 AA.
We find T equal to 12.4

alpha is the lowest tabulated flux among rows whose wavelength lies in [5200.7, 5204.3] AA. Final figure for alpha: 25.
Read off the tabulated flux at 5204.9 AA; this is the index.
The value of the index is 18.4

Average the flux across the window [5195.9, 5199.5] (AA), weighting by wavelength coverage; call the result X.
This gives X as 23.2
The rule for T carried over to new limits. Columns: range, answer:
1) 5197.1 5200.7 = 22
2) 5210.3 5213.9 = 19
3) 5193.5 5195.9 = 23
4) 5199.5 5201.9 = 23.8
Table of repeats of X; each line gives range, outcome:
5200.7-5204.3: 25.5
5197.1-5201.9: 24.3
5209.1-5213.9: 20.4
